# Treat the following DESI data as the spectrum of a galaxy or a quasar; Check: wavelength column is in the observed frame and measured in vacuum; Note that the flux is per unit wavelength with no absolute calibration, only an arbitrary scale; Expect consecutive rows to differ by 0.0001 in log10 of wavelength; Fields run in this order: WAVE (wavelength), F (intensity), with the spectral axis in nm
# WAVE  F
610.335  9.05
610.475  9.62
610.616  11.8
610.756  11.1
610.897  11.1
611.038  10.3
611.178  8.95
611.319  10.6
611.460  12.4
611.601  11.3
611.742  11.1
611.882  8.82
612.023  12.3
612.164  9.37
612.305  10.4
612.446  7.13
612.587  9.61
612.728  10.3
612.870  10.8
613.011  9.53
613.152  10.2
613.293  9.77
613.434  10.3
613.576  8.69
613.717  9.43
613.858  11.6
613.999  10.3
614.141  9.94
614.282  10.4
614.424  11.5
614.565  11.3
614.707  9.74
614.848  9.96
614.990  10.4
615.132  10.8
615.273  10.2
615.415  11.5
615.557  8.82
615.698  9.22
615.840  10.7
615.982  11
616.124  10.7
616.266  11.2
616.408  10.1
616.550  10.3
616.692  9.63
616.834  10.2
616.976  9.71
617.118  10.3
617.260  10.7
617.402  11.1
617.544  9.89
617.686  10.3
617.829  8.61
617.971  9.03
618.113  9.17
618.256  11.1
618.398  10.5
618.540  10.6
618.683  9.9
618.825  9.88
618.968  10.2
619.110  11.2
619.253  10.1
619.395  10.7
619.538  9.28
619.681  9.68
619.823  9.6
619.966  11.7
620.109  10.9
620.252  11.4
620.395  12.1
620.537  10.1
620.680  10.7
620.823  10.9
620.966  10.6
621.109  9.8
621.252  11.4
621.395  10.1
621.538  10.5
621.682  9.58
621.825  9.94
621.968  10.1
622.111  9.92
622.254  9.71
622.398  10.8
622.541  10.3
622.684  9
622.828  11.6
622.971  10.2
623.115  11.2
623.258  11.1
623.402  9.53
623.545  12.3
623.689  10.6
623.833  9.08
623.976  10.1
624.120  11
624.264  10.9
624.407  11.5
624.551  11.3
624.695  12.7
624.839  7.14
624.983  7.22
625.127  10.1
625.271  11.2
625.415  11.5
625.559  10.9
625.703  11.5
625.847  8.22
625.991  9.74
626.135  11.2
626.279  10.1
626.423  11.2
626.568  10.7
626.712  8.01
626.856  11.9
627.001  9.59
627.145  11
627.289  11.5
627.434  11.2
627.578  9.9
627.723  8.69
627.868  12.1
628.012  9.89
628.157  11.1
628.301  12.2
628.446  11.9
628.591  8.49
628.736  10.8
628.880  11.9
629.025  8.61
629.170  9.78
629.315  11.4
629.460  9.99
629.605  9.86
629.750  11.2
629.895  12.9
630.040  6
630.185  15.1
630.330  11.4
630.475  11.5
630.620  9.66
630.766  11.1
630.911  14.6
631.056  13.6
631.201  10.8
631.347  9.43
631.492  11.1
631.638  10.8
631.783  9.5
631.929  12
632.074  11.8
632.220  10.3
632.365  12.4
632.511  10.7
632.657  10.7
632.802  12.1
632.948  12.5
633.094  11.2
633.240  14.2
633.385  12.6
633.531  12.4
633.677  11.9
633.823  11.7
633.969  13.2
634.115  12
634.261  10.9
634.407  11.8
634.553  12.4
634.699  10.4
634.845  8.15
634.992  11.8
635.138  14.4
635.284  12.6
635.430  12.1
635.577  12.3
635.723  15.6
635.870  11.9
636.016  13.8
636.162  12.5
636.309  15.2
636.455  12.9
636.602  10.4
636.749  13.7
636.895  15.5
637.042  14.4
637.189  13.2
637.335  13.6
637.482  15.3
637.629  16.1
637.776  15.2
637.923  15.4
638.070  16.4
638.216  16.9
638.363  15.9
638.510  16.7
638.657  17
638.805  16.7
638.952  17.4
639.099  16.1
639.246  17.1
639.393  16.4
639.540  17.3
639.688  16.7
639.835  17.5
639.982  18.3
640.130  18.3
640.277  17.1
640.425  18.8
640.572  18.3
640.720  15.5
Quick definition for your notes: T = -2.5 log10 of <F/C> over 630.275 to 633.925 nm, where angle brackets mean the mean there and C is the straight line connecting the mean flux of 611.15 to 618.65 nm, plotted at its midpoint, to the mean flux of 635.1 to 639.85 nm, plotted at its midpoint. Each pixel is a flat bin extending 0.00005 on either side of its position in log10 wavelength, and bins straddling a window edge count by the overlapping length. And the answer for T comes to 0.19 mag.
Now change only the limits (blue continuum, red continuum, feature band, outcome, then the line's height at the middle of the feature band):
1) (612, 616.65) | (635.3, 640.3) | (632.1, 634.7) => 0.20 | 14.3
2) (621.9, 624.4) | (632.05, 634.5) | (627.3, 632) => 0.05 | 11.4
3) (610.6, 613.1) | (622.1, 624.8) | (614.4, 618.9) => 0.02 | 10.5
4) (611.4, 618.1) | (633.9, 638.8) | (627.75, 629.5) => 0.17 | 12.4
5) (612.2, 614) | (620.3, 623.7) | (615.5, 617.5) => -0.02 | 10.1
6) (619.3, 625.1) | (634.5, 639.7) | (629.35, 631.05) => 0.11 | 12.6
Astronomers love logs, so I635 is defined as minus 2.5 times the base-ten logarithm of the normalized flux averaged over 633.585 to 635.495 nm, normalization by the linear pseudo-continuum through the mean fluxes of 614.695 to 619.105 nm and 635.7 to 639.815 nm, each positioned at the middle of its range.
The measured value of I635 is 0.22 mag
